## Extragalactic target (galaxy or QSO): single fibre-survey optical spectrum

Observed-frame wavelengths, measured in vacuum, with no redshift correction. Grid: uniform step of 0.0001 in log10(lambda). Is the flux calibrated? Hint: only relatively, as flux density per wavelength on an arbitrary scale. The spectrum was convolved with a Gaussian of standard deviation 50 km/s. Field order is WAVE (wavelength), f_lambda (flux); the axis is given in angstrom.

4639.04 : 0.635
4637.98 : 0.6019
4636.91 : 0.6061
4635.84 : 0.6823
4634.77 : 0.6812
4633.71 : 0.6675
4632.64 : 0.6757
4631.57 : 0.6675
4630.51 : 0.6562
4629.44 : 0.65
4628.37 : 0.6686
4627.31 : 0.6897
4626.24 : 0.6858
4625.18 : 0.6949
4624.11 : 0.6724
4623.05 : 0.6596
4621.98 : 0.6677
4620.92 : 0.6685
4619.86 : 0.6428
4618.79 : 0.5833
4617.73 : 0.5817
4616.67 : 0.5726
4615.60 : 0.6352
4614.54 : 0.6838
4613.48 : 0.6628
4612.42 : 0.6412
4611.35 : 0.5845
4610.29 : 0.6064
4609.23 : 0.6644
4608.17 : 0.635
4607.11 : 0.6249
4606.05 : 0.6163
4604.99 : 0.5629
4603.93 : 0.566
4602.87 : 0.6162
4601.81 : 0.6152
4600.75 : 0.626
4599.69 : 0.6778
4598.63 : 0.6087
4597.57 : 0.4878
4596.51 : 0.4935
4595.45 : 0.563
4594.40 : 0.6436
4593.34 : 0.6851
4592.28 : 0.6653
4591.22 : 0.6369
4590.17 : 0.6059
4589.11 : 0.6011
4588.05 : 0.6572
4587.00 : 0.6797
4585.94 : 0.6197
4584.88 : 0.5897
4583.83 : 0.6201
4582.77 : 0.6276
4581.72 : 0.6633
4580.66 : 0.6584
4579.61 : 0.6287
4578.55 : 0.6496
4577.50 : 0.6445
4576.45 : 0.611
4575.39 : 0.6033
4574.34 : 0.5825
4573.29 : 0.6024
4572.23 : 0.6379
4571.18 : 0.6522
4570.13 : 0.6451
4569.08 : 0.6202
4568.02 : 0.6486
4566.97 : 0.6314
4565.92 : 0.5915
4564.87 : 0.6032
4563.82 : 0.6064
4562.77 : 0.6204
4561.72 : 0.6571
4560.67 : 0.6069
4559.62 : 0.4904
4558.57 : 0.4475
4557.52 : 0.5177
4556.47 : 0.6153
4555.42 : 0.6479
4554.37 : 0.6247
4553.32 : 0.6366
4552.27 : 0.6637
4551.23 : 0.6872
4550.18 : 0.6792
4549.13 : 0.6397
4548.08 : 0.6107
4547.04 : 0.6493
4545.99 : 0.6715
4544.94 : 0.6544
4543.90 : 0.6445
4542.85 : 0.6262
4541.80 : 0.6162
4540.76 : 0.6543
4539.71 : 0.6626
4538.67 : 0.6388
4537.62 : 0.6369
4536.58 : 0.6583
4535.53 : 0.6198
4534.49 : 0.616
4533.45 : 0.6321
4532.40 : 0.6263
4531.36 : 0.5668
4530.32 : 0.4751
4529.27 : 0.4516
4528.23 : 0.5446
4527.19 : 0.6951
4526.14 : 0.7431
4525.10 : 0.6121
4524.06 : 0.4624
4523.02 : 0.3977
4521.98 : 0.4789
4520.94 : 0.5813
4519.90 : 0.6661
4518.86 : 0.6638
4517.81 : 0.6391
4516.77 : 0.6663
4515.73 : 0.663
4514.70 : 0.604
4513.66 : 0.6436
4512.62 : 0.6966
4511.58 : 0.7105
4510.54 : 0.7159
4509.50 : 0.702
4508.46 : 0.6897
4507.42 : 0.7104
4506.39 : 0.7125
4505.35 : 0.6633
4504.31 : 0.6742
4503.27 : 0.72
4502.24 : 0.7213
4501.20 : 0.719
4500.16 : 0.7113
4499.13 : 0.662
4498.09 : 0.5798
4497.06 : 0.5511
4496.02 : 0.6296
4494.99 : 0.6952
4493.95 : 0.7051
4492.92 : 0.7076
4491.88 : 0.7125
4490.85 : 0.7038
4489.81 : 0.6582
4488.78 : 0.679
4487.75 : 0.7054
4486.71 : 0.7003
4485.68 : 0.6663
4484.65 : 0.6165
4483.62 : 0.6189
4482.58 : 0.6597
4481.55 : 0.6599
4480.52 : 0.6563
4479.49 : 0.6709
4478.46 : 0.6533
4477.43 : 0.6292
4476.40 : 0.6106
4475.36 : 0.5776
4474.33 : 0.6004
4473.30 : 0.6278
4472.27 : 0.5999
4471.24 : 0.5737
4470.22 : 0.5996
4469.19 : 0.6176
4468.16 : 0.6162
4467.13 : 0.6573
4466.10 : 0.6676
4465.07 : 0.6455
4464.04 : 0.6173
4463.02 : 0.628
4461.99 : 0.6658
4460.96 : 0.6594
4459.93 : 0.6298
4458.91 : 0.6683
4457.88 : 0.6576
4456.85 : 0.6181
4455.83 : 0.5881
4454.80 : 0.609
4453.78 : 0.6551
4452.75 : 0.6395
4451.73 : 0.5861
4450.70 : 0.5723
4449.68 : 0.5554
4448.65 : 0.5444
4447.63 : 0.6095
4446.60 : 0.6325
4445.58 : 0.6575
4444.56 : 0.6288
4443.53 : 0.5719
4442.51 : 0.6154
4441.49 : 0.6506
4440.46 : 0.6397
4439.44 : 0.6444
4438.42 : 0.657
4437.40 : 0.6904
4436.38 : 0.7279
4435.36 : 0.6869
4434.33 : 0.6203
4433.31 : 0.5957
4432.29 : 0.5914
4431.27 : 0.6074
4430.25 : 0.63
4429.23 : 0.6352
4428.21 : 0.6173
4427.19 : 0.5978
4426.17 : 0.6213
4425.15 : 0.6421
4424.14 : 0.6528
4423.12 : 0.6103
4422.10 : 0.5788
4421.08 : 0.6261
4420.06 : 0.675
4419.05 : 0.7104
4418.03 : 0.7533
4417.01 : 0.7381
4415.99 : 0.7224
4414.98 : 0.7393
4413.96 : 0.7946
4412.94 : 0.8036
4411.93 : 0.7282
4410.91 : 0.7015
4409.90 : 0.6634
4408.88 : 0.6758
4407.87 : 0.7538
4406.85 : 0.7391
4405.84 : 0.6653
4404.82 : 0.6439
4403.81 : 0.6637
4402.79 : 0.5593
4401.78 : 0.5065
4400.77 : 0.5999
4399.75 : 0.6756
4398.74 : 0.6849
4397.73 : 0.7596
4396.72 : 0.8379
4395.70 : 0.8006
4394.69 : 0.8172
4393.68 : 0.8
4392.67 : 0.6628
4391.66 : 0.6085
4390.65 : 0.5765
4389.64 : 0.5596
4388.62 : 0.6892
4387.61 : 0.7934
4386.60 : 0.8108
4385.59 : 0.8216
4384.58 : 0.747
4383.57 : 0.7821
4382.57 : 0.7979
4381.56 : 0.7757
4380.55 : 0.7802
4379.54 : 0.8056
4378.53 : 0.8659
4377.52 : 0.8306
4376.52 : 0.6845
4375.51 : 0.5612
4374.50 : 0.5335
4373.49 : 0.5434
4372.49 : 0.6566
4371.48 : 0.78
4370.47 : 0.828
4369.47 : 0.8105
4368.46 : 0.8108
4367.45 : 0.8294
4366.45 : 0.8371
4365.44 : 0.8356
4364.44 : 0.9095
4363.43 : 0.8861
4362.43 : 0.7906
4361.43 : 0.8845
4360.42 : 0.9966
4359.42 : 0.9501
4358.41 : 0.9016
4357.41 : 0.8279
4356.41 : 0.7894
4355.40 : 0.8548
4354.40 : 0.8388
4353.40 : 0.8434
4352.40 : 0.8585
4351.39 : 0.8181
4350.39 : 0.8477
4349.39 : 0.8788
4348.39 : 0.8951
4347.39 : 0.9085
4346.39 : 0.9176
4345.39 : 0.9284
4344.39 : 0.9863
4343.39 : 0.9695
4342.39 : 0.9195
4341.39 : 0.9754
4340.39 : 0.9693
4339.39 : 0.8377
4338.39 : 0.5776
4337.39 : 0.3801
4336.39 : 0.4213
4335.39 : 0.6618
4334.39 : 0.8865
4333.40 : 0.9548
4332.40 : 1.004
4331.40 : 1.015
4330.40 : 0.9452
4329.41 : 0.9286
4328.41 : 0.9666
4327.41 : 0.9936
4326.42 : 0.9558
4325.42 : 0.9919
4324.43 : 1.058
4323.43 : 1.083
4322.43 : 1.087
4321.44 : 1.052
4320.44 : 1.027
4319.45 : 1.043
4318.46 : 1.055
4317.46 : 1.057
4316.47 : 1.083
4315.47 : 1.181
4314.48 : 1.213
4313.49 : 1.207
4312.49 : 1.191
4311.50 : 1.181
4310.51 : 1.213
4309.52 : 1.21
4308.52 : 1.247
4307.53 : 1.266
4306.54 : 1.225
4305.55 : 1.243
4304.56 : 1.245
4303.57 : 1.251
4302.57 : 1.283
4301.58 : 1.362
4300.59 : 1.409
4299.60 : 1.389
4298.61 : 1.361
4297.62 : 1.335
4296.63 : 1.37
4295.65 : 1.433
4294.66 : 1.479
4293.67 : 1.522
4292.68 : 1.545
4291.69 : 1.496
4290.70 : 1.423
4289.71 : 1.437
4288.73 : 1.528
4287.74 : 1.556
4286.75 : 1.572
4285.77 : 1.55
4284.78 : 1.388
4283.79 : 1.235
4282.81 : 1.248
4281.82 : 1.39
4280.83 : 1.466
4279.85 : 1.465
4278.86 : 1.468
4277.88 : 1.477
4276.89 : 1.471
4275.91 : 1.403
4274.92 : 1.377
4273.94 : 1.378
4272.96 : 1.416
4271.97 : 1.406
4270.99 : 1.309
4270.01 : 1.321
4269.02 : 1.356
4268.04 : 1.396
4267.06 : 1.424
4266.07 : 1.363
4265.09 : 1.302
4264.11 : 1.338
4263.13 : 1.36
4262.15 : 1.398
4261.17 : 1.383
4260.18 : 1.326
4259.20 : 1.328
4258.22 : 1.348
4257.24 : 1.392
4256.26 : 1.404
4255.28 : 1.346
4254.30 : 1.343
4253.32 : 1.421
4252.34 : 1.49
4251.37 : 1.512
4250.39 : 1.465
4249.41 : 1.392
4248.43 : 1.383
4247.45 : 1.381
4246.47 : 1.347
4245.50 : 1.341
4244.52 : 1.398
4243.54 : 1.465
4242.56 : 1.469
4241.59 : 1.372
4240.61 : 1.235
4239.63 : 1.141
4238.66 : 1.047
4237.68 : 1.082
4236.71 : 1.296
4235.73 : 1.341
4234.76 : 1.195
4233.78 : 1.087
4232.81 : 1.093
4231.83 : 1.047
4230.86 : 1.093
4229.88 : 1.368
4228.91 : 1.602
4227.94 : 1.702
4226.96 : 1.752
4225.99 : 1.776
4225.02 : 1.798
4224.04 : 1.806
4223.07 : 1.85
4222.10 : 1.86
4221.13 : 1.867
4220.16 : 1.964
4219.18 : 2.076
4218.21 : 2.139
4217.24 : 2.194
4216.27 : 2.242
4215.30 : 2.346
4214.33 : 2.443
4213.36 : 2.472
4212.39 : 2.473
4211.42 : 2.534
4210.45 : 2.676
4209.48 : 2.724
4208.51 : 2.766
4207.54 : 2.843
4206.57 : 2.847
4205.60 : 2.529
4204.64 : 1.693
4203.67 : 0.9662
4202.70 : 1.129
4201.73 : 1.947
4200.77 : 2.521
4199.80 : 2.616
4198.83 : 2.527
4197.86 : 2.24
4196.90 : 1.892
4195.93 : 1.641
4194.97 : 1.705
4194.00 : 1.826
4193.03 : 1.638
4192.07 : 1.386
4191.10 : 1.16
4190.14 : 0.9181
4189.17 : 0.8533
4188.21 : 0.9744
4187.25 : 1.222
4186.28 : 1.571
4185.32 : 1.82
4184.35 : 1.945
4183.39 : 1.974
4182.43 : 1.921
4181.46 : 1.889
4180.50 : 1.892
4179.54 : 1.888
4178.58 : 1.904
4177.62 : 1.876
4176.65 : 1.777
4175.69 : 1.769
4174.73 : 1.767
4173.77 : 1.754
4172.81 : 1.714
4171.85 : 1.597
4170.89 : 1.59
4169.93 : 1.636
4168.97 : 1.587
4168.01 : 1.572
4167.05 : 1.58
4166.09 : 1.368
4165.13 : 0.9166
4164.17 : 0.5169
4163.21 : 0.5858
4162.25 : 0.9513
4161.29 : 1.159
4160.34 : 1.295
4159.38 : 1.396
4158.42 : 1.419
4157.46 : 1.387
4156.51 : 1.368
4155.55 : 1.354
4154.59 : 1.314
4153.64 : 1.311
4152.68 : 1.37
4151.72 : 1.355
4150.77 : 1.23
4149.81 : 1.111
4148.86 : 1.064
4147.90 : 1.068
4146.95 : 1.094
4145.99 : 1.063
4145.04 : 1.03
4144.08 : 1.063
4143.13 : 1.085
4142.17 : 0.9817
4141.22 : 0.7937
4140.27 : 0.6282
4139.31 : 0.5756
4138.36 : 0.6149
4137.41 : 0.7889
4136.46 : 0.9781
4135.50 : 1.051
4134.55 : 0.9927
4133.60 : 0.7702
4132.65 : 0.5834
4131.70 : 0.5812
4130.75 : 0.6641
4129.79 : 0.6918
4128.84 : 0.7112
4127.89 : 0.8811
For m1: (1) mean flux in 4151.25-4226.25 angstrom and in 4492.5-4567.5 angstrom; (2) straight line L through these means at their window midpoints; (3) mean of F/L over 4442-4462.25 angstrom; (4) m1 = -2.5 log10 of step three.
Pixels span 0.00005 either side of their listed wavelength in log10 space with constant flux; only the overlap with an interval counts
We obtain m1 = 0.39 mag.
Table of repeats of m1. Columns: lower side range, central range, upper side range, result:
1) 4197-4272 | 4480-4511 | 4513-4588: 0.181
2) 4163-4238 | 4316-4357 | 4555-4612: 0.436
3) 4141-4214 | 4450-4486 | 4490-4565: 0.261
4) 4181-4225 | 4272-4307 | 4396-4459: 0.042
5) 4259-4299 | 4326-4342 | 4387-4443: 0.304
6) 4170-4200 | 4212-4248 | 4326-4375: -0.097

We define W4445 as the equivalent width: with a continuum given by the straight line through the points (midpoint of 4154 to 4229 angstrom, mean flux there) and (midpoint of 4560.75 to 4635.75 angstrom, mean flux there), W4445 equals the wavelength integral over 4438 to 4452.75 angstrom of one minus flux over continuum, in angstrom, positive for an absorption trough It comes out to 6.2 angstrom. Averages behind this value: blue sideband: 1.77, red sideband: 0.631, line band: 0.613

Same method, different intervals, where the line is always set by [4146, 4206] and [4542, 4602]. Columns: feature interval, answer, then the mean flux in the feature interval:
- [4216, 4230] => -4.4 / 1.87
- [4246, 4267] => -0.6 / 1.38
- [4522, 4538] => 3.1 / 0.579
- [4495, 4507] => 1.7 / 0.67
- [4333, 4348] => 4.3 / 0.82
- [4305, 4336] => 3.4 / 1.07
